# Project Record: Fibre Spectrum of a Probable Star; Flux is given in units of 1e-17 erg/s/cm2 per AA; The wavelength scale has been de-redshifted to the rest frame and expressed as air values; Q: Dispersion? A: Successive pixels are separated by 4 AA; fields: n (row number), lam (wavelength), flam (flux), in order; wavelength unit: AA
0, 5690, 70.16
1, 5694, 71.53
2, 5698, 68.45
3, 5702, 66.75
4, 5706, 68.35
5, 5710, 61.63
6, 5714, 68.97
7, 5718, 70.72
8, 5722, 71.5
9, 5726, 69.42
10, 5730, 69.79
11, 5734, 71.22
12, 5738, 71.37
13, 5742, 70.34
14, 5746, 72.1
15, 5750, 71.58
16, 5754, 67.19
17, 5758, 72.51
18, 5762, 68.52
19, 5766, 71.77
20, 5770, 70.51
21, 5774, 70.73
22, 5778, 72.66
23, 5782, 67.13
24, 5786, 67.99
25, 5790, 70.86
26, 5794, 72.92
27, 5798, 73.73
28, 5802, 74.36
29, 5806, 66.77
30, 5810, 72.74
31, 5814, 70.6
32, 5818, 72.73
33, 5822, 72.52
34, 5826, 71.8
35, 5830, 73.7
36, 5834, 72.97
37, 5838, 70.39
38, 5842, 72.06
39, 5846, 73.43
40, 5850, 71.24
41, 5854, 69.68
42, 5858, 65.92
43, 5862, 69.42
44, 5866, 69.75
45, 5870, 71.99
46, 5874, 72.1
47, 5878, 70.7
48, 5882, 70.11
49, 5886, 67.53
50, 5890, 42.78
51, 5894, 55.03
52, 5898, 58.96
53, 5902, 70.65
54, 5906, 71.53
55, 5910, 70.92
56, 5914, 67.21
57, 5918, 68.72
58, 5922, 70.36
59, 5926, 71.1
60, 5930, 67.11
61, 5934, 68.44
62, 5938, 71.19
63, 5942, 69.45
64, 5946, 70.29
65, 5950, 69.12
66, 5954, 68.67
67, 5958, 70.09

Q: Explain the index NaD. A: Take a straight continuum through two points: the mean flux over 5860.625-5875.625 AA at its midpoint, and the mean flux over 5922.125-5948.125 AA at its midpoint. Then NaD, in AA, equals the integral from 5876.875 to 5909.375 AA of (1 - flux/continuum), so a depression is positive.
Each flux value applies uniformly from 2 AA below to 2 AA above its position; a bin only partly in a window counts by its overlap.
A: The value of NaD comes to 3.17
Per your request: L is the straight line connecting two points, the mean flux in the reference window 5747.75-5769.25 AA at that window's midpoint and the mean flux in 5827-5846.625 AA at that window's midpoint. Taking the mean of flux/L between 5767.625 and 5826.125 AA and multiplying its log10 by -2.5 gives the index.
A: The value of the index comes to 0.00 mag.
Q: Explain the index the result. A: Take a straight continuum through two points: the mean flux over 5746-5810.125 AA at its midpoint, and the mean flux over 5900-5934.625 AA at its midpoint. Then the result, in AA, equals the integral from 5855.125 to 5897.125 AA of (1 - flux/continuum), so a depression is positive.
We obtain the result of 2.7 AA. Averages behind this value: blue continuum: 70.7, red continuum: 69.6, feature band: 65.4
